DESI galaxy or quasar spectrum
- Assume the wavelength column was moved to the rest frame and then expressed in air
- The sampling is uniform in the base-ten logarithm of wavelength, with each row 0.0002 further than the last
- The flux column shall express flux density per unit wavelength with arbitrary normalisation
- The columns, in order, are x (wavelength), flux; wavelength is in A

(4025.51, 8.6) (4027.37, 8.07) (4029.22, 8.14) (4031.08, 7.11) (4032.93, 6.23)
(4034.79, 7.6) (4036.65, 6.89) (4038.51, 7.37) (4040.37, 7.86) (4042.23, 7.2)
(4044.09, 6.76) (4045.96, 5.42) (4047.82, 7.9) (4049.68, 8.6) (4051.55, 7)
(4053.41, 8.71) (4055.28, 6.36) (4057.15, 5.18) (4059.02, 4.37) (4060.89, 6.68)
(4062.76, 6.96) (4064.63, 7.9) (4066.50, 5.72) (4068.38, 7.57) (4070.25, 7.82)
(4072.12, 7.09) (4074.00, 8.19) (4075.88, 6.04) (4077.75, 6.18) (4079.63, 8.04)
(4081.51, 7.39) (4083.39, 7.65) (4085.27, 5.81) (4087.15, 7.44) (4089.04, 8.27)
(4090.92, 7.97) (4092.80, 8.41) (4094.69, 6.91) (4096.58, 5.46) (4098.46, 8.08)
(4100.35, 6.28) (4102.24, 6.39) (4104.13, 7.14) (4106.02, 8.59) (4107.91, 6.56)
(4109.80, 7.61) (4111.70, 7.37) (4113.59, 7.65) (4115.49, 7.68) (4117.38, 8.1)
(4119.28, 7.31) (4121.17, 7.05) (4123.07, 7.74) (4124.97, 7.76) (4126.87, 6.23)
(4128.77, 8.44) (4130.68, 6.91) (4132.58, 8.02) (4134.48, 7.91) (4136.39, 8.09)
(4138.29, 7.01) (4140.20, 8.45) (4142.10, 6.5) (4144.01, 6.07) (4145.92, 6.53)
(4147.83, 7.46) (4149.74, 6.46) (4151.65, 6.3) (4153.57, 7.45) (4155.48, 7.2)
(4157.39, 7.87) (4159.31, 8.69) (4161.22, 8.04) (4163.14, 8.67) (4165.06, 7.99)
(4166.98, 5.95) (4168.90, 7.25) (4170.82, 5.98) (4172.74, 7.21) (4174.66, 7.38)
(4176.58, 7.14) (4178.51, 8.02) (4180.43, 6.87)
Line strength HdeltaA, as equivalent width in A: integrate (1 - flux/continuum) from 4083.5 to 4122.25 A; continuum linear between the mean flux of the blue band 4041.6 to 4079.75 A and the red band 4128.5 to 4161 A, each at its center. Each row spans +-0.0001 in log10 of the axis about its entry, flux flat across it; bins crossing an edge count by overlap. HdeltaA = -0.9 A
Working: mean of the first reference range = 6.91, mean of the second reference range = 7.37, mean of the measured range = 7.31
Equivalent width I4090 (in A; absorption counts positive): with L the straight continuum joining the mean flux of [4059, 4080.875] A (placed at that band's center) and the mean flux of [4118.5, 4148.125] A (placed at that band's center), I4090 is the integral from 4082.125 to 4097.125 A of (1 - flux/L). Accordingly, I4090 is -0.4 A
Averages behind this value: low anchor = 6.99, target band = 7.29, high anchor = 7.34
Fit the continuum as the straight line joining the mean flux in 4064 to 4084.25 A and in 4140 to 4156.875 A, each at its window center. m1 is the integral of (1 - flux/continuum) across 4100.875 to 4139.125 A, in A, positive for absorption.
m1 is -2.44 A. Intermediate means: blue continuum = 7.22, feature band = 7.47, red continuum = 6.89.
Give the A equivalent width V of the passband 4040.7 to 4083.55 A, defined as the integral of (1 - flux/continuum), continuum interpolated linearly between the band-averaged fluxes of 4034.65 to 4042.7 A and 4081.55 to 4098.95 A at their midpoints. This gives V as 2.1 A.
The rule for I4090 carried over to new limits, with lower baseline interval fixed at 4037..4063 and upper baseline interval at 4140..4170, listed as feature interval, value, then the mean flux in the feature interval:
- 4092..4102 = 0.1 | 6.96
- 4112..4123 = -0.7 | 7.57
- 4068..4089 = -0.8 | 7.24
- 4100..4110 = 0.0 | 7.11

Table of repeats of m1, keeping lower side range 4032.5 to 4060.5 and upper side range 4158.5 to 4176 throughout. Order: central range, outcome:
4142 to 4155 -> 1.1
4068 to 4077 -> -0.4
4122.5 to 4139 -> -0.7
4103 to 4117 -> -0.7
